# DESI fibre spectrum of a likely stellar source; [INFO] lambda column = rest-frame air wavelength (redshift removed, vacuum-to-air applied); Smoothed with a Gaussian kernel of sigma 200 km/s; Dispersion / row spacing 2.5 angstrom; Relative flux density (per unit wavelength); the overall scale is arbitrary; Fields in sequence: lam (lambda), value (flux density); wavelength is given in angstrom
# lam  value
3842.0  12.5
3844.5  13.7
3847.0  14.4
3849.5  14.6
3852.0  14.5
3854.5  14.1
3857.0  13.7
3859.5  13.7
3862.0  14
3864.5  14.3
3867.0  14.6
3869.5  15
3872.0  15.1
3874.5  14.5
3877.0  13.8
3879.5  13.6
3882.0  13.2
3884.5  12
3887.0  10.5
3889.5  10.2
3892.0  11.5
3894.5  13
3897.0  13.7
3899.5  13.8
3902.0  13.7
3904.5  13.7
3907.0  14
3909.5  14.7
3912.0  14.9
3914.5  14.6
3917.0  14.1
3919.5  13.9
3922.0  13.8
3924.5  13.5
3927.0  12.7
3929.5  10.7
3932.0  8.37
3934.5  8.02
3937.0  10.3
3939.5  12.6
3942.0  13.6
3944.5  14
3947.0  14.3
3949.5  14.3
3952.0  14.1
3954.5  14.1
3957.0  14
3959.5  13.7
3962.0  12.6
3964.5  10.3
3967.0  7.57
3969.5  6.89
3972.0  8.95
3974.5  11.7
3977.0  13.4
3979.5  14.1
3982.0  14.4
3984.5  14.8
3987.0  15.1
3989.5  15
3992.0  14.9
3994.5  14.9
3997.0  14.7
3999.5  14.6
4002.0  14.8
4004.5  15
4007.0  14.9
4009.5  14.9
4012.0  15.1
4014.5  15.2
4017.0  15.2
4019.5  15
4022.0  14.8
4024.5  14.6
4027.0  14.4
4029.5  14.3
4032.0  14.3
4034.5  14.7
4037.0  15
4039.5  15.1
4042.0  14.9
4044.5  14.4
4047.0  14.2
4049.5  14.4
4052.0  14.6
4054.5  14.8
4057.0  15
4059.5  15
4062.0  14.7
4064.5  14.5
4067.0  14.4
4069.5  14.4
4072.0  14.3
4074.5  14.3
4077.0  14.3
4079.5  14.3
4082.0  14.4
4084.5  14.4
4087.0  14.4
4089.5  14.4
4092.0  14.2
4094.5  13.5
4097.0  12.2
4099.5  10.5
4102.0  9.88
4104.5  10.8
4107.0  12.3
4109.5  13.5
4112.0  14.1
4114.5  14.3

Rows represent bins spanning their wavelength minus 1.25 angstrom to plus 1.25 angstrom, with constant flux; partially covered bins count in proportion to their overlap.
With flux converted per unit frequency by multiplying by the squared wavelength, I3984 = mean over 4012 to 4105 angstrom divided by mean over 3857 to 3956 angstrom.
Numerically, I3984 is 1.16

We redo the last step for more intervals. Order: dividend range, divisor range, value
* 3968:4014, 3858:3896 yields 1.10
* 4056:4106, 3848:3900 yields 1.12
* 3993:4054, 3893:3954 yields 1.18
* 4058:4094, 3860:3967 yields 1.20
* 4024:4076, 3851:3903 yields 1.18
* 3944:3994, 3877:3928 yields 1.01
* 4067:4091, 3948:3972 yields 1.29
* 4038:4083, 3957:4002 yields 1.17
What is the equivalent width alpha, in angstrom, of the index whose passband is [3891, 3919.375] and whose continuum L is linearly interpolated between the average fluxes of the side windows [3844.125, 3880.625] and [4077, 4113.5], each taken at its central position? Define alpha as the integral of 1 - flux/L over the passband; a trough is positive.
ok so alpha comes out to 0.46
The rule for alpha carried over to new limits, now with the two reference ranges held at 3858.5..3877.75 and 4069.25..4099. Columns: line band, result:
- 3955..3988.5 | 4.76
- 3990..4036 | -2.19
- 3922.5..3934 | 2.43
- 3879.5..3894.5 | 2.69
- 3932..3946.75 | 2.76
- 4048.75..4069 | -0.91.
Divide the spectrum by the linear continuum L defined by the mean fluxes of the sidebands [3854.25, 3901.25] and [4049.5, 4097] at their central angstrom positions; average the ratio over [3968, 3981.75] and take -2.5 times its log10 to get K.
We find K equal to 0.233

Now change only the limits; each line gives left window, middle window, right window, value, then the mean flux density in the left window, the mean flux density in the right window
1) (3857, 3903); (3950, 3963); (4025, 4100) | 0.000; 13.4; 14.3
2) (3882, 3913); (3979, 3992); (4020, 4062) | -0.055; 13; 14.7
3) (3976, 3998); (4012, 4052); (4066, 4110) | -0.050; 14.6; 13.4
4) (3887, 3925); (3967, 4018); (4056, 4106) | -0.016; 13.4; 13.7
